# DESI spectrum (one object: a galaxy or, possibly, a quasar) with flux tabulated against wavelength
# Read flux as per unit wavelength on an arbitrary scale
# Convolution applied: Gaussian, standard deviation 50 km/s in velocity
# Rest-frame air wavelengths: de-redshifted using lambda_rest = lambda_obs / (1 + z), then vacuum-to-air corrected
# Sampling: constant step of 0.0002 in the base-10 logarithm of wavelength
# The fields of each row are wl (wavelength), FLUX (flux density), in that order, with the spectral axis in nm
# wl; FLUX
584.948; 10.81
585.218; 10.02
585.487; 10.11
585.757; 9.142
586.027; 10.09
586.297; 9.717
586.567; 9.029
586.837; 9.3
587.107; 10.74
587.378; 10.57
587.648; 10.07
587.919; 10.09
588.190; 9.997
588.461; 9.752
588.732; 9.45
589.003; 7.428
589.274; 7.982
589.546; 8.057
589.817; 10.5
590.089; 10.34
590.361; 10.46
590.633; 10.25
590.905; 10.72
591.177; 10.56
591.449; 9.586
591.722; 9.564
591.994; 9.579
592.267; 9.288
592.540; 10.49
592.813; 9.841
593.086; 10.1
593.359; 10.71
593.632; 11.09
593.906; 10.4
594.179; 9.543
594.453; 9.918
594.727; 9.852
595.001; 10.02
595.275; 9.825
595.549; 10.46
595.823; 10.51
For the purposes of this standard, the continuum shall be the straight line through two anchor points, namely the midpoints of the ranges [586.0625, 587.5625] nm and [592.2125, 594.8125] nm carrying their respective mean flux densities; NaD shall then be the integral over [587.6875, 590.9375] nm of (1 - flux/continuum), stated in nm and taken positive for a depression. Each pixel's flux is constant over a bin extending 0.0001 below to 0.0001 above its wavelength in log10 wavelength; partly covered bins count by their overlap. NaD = 0.139 nm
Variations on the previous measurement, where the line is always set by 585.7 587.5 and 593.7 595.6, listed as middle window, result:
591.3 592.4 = 0.048 nm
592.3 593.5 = -0.027 nm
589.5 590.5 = -0.010 nm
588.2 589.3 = 0.111 nm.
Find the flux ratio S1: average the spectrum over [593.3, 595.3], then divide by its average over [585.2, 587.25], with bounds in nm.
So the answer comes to 1.04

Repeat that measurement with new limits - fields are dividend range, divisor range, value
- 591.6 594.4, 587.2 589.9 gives 1.07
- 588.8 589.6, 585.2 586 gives 0.81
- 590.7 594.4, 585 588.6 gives 1.02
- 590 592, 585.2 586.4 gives 1.04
